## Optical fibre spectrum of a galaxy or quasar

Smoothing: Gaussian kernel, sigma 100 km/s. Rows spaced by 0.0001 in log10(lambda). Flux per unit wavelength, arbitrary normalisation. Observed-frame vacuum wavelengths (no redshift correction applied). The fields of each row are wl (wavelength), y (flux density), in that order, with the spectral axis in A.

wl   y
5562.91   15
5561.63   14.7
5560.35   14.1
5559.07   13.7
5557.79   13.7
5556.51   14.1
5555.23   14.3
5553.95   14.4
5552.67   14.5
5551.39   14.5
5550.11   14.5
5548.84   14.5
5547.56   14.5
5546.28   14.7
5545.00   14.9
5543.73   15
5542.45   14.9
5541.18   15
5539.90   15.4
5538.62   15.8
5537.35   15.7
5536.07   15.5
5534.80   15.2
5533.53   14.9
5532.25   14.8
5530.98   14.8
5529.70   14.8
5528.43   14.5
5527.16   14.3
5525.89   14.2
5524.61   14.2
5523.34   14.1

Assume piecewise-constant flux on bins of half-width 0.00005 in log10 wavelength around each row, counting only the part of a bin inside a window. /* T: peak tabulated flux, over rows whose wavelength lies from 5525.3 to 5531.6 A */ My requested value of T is 14.8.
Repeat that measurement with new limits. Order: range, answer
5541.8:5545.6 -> 15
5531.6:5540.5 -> 15.8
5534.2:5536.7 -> 15.5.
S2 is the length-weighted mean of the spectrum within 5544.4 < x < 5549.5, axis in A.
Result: 14.6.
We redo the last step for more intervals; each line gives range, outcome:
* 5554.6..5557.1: 14.2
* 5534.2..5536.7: 15.4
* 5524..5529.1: 14.3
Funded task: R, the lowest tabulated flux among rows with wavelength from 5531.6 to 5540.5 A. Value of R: 14.8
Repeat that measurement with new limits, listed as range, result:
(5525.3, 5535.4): 14.2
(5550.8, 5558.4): 13.7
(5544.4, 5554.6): 14.4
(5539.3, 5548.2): 14.5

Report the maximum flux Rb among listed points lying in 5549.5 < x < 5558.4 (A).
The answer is 14.5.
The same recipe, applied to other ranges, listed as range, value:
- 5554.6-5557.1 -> 14.3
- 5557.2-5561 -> 14.1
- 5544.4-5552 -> 14.9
